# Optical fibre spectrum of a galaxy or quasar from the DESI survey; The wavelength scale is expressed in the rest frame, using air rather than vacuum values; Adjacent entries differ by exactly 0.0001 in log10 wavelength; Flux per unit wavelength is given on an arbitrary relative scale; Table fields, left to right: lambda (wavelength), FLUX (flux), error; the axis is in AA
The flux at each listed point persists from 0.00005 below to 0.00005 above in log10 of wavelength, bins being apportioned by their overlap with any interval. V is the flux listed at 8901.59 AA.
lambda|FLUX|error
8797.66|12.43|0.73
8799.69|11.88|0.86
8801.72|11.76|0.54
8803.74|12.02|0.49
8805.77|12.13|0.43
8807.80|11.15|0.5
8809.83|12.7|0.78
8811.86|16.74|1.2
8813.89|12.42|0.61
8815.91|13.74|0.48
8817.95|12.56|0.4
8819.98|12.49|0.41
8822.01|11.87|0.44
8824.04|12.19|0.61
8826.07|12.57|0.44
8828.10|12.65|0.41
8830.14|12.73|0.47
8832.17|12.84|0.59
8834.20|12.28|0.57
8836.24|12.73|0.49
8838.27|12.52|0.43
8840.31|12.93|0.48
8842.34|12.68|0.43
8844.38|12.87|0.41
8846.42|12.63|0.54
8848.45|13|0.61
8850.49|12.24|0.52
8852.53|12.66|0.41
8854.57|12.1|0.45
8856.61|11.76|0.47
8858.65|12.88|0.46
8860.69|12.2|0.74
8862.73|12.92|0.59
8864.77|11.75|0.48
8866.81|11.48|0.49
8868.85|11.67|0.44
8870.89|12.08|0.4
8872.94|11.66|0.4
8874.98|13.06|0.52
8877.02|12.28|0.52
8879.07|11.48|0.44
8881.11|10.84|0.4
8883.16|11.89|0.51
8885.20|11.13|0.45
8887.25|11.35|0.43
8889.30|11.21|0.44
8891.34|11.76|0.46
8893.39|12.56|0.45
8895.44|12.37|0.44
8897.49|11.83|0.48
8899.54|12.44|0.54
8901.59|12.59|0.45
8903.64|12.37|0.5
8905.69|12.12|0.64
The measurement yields 12.59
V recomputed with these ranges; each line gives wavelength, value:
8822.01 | 11.87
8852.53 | 12.66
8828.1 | 12.65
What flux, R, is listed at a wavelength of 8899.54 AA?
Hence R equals 12.44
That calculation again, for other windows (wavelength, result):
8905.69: 12.12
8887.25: 11.35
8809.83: 12.7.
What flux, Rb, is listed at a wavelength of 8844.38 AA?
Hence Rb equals 12.87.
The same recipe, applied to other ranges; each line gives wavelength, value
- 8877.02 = 12.28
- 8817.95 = 12.56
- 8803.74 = 12.02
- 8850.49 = 12.24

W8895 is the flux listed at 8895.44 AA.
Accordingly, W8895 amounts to 12.37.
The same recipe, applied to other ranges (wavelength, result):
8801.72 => 11.76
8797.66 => 12.43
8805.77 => 12.13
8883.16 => 11.89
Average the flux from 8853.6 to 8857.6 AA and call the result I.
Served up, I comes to 11.9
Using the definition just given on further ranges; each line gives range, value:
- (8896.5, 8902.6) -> 12.3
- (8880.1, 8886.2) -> 11.3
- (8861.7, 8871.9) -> 12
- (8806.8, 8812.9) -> 13.5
